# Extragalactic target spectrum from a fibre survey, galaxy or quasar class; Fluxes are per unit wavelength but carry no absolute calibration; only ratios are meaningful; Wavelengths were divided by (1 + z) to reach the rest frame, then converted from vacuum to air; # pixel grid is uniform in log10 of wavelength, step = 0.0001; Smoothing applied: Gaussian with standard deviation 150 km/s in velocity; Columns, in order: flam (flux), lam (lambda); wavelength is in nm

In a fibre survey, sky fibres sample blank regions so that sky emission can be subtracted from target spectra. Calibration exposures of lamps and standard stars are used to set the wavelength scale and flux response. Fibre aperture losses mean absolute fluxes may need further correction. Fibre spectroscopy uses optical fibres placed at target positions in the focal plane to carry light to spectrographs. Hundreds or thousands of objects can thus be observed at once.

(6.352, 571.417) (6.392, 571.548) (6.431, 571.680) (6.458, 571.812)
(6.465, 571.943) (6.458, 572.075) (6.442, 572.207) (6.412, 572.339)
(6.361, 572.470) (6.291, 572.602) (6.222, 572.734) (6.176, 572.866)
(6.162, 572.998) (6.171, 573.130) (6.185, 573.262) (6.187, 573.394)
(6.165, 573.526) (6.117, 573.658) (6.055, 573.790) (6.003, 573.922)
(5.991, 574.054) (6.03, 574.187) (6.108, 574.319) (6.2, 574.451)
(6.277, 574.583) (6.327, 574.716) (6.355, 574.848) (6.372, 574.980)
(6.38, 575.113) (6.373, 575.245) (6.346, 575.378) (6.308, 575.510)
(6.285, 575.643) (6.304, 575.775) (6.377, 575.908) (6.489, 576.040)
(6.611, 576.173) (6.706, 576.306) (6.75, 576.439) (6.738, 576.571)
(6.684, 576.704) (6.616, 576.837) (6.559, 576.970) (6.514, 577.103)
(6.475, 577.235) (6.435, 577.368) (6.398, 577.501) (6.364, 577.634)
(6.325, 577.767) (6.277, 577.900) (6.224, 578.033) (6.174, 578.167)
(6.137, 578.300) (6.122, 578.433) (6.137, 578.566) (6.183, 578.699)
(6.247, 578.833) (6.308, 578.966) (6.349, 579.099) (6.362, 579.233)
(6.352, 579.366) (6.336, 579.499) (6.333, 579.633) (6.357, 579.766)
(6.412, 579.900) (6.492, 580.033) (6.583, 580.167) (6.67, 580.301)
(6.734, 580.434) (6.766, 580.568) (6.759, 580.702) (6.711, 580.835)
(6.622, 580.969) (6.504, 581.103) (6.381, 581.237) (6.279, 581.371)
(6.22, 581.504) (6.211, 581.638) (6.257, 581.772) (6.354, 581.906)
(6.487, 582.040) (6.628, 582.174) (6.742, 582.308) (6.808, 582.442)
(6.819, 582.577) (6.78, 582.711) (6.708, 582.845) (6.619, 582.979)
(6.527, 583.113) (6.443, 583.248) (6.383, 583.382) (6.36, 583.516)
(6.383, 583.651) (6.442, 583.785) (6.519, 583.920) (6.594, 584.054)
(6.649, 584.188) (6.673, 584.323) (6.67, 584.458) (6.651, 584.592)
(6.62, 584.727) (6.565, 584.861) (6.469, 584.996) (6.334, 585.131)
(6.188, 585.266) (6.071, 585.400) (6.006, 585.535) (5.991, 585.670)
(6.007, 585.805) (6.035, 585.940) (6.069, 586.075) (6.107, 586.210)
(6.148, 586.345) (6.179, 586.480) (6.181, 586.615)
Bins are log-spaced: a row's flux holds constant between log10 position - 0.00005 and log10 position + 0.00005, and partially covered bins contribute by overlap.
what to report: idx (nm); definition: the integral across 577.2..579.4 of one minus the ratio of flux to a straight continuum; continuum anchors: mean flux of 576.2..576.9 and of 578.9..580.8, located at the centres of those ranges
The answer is 0.10 nm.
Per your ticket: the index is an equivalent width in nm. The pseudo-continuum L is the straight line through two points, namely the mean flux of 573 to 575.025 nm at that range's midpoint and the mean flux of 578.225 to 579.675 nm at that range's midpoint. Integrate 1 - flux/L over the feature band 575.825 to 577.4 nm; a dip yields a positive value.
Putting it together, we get -0.09 nm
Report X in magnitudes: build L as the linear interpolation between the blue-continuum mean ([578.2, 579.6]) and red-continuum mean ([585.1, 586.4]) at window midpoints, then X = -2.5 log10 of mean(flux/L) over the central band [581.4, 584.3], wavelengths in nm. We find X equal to -0.06 mag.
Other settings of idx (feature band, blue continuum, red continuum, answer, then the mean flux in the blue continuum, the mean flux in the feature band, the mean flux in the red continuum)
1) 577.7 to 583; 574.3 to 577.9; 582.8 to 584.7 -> 0.043 nm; 6.44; 6.44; 6.54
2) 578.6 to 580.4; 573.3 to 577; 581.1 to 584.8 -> 0.017 nm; 6.34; 6.39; 6.53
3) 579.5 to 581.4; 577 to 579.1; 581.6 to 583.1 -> -0.024 nm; 6.3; 6.54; 6.59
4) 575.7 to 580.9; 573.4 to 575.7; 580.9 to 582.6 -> -0.078 nm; 6.22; 6.45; 6.47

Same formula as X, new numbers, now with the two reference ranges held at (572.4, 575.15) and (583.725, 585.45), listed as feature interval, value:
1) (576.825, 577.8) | -0.03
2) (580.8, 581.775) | 0.00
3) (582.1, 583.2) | -0.04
